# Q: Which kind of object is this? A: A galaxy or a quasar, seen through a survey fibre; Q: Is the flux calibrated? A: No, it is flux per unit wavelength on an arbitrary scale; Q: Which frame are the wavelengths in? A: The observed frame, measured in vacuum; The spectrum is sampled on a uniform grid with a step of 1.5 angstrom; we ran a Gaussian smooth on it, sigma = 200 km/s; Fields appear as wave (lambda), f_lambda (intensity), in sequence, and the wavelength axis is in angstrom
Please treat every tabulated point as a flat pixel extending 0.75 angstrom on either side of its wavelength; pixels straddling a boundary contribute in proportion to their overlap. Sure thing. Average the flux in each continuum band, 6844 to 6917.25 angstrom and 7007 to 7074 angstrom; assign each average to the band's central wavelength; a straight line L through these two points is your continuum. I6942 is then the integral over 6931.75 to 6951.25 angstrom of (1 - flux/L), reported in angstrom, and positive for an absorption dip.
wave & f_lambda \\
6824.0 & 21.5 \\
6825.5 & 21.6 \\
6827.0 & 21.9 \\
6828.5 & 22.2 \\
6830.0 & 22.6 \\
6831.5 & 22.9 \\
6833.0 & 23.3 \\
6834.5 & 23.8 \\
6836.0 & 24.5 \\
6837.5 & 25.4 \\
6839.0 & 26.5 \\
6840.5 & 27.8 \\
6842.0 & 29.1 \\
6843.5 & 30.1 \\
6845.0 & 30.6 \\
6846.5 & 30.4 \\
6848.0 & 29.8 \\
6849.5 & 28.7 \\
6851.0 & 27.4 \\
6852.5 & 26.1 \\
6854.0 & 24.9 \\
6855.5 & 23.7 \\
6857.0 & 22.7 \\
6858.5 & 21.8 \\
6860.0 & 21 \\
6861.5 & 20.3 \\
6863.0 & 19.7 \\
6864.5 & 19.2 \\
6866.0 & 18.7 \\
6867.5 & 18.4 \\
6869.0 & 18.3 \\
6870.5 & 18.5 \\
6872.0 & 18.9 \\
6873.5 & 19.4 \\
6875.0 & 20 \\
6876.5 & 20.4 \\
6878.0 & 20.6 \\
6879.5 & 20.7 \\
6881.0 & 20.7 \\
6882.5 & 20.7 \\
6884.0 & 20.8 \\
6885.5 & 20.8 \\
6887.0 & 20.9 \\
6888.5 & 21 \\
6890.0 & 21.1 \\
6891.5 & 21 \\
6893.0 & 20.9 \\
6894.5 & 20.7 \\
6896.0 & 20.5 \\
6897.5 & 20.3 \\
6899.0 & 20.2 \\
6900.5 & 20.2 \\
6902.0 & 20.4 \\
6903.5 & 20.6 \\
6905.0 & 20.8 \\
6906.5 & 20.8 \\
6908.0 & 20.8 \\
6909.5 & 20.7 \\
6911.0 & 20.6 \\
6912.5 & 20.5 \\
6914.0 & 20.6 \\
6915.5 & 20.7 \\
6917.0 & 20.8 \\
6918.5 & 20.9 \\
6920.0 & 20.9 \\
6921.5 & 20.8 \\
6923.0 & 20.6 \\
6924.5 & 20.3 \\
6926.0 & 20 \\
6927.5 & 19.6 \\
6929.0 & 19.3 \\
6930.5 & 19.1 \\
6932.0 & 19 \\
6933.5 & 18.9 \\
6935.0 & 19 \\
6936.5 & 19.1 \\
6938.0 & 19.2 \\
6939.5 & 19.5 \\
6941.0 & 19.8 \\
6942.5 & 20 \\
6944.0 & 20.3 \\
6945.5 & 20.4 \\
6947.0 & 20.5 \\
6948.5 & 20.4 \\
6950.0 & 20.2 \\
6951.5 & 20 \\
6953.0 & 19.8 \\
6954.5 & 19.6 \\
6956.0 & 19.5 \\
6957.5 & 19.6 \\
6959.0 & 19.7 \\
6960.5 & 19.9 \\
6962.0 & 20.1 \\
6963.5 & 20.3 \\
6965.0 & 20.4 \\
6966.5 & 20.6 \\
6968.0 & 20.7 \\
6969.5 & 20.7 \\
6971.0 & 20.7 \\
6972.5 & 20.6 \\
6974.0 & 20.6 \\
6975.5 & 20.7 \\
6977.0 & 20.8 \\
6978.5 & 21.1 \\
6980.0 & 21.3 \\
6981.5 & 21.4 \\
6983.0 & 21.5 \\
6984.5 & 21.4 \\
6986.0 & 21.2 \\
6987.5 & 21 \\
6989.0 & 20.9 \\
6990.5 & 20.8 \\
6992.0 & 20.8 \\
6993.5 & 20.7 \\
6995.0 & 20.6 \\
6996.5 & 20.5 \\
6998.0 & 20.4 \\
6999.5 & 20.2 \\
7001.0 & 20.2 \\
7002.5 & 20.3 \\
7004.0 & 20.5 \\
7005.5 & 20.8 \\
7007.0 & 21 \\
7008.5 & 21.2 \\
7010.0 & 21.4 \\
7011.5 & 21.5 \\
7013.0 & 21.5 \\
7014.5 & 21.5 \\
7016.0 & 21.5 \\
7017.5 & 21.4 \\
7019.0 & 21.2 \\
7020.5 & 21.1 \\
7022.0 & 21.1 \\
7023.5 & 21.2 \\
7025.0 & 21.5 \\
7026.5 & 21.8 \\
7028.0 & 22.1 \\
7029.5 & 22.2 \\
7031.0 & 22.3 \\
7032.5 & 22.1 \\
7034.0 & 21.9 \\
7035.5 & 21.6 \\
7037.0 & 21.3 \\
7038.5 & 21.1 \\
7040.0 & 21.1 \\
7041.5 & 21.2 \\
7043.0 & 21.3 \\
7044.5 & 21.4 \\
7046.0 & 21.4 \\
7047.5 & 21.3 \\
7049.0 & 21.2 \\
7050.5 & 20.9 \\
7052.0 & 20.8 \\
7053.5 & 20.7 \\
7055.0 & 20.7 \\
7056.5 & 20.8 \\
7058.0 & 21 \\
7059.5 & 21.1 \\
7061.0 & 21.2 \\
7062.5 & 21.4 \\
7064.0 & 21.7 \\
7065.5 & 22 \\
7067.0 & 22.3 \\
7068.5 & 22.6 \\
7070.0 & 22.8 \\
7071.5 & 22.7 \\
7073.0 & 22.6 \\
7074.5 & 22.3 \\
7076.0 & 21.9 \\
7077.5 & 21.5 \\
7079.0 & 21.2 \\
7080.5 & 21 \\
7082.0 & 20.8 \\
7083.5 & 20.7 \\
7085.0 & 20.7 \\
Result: 1.7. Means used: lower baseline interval 21.6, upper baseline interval 21.5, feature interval 19.7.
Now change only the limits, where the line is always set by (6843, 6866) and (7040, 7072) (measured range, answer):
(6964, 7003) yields 3.24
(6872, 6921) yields 7.15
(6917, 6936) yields 3.00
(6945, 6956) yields 1.48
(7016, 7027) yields 0.34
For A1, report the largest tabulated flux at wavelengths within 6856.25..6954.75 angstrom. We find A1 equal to 22.7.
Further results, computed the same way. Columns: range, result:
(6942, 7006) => 21.5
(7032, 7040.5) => 22.1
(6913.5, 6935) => 20.9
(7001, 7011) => 21.4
